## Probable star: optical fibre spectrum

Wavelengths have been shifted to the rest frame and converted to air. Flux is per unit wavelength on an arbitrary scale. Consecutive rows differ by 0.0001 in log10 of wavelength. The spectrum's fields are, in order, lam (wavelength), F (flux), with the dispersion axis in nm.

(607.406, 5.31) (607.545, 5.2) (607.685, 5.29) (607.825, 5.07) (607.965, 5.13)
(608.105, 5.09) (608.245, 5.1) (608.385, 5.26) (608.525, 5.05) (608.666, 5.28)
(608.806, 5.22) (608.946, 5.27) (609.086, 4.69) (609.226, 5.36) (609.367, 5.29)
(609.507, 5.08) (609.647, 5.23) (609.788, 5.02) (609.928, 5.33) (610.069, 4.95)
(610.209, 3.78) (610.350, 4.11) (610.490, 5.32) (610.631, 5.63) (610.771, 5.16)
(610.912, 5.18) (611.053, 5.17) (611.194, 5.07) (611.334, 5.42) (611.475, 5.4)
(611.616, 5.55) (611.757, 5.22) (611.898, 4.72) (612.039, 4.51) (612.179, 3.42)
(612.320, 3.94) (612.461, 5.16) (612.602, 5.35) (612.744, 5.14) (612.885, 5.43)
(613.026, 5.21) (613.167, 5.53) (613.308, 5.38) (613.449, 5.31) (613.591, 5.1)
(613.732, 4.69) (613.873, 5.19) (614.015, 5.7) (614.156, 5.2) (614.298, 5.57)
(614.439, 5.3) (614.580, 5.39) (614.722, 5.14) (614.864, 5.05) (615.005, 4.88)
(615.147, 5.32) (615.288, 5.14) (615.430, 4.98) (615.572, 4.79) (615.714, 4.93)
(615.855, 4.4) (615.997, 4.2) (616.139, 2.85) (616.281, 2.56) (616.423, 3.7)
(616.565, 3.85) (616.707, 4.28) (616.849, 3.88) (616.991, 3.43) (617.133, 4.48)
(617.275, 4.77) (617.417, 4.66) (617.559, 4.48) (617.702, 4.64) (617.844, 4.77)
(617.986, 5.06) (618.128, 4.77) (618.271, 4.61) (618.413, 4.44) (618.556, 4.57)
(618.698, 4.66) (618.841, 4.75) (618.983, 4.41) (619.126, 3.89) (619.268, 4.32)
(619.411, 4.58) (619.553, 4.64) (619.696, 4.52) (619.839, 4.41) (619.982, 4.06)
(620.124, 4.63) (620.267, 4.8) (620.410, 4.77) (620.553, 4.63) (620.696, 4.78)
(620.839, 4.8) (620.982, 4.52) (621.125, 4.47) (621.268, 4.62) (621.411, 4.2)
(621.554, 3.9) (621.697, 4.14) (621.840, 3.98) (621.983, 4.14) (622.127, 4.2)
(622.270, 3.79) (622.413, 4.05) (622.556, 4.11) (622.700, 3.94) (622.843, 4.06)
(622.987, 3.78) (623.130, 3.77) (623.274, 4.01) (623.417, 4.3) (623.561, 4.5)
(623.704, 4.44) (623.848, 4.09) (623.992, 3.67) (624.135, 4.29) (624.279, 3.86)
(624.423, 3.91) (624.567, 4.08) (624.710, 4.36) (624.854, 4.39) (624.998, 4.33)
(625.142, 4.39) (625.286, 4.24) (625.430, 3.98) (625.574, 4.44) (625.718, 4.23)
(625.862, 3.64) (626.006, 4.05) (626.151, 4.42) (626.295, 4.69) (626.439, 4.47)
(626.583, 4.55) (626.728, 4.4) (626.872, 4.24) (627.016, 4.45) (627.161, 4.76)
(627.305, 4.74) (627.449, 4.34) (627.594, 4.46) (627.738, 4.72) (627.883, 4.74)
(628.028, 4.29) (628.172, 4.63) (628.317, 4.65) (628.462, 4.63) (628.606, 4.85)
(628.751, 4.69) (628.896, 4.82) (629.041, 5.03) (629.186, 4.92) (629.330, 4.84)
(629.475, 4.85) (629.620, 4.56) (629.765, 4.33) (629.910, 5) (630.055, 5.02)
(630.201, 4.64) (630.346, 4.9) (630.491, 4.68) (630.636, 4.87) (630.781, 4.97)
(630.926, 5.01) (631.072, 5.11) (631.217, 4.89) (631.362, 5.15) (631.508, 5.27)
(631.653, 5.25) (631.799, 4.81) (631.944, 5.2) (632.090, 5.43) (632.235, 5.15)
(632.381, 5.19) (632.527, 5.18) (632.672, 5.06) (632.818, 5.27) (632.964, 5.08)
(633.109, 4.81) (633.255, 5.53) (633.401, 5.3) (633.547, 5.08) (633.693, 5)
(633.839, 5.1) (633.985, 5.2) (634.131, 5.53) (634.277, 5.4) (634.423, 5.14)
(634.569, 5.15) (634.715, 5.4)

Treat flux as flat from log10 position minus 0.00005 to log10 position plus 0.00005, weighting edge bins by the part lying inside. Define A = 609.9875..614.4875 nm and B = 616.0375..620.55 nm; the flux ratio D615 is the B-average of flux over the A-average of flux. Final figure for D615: 0.86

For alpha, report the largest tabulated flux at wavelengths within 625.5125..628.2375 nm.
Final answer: 4.76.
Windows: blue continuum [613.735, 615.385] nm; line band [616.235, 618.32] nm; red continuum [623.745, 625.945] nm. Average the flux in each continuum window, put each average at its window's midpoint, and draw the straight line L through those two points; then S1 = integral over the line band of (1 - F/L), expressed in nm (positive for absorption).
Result 0.28 nm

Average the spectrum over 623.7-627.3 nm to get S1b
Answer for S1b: 4.26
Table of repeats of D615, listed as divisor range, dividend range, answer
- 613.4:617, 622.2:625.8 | 0.88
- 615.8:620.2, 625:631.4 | 1.07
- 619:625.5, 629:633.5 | 1.18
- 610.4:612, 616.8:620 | 0.86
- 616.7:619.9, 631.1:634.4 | 1.15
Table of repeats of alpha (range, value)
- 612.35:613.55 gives 5.53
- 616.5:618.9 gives 5.06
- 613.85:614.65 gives 5.7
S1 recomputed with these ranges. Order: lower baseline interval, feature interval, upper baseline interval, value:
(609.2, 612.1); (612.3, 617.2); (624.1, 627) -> 0.09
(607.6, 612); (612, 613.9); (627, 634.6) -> 0.05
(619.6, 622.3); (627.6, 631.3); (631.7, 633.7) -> 0.12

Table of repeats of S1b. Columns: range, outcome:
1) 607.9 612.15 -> 5.07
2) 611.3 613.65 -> 5.04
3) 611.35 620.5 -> 4.7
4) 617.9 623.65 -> 4.37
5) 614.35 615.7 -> 5.11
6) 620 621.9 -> 4.47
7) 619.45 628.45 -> 4.32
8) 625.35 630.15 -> 4.56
